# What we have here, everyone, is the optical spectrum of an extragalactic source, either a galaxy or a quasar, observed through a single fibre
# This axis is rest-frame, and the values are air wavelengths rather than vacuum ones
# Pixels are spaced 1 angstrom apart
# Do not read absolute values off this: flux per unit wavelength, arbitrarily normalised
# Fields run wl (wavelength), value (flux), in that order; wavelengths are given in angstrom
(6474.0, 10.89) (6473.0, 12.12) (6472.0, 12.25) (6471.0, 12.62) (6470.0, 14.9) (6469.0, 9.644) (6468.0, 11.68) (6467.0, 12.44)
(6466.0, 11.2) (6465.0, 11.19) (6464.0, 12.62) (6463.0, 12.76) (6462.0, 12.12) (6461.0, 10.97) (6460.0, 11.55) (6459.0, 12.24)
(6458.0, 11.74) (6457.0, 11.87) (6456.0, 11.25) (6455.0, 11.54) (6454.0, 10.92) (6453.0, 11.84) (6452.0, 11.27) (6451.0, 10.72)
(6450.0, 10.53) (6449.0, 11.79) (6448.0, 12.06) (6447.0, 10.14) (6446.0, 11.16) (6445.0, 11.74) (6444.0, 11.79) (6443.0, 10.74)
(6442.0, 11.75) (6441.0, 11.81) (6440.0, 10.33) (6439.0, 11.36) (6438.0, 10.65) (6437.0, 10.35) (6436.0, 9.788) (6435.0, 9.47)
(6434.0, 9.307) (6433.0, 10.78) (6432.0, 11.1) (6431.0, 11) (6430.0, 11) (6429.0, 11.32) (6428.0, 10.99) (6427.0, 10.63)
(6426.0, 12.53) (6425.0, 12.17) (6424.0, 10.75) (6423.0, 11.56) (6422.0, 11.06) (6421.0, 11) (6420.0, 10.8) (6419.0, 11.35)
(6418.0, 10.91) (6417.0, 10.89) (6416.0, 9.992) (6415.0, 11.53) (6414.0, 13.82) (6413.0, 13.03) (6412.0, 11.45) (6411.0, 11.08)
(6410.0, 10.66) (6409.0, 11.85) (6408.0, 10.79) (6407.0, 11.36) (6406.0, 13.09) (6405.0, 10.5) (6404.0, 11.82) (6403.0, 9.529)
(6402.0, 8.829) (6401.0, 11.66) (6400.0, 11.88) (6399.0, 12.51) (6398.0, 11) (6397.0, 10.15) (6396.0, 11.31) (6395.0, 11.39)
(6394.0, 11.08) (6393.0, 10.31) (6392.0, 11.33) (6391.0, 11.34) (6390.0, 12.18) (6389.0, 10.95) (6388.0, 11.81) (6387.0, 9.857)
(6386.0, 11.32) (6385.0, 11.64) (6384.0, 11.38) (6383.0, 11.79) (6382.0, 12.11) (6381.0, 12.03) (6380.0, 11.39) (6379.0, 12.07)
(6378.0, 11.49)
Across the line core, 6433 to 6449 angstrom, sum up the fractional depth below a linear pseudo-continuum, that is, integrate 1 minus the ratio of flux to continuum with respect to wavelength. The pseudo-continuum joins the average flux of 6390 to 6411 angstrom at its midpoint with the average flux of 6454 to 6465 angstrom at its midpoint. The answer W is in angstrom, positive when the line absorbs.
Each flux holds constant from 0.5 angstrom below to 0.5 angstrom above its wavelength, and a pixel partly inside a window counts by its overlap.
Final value 1.0 angstrom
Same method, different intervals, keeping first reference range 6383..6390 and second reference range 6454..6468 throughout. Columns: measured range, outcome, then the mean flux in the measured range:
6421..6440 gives 1.15 angstrom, 10.9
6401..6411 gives 0.37 angstrom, 11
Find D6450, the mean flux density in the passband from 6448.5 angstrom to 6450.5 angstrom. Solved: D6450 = 11.2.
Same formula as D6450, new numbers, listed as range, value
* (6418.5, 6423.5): 11.2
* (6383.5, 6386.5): 11.4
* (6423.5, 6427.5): 11.5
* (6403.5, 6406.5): 11.8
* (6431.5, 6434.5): 10.4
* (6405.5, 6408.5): 11.7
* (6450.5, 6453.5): 11.3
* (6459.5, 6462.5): 11.5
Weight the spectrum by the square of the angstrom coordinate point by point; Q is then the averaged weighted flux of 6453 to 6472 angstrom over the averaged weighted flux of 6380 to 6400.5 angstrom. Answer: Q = 1.07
